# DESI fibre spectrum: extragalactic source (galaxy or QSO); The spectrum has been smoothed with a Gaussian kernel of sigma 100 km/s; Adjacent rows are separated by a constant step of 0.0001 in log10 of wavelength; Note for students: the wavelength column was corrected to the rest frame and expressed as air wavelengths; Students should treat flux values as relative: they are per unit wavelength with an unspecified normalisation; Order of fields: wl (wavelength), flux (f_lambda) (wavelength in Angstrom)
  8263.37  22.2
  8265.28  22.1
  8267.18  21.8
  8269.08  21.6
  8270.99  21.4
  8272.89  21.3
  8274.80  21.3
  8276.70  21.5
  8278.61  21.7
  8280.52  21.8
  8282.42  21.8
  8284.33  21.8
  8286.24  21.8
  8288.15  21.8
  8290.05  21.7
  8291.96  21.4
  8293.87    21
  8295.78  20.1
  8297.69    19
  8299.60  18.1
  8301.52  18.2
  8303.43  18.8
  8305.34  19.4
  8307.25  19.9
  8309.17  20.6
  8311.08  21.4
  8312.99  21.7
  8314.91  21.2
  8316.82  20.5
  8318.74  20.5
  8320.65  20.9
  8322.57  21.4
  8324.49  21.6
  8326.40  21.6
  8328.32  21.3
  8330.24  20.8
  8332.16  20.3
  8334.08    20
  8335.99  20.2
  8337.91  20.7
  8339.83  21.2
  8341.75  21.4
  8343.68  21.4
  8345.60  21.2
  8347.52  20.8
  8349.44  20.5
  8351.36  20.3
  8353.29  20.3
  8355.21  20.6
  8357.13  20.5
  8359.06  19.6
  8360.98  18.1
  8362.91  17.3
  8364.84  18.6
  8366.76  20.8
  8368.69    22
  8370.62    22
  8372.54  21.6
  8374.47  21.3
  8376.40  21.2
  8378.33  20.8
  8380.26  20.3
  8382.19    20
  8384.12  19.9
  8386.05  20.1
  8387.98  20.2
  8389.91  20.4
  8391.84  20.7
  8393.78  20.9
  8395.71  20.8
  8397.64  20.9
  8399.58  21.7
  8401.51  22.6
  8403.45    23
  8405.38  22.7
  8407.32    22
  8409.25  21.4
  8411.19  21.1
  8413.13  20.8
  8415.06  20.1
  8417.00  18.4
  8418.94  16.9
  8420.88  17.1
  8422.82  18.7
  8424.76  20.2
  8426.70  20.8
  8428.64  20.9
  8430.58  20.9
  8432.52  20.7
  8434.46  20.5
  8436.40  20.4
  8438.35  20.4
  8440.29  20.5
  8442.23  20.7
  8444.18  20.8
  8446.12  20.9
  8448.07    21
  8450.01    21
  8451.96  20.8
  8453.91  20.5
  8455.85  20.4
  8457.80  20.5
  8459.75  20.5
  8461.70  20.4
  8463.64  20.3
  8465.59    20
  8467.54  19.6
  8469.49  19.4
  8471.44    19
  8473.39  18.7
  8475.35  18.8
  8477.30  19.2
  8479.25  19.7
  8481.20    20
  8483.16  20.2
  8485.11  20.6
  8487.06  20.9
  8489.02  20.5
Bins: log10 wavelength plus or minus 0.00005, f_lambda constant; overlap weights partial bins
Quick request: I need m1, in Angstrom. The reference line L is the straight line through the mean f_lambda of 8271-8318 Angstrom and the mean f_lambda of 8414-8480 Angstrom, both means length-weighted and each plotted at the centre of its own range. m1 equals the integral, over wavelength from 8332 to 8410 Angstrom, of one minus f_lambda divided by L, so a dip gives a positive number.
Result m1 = -1.49 Angstrom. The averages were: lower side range 20.8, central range 20.7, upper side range 20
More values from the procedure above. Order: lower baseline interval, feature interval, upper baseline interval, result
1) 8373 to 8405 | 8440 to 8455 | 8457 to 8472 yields -0.43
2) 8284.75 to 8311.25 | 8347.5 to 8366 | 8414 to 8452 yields 0.50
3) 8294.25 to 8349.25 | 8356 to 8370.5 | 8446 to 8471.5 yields 0.53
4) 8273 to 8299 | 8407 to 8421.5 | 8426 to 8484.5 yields 0.57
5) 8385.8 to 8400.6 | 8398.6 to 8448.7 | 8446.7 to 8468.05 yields 0.10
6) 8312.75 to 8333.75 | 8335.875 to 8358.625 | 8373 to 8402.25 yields 0.19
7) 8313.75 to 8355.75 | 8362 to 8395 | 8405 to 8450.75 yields 0.20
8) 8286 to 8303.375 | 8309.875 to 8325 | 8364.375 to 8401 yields -0.57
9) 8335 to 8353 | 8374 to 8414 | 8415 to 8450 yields -1.40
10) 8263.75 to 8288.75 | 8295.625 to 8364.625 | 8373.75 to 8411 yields 3.56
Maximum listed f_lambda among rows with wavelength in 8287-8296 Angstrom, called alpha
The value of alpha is 21.8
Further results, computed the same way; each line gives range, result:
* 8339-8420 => 23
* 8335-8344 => 21.4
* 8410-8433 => 21.1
